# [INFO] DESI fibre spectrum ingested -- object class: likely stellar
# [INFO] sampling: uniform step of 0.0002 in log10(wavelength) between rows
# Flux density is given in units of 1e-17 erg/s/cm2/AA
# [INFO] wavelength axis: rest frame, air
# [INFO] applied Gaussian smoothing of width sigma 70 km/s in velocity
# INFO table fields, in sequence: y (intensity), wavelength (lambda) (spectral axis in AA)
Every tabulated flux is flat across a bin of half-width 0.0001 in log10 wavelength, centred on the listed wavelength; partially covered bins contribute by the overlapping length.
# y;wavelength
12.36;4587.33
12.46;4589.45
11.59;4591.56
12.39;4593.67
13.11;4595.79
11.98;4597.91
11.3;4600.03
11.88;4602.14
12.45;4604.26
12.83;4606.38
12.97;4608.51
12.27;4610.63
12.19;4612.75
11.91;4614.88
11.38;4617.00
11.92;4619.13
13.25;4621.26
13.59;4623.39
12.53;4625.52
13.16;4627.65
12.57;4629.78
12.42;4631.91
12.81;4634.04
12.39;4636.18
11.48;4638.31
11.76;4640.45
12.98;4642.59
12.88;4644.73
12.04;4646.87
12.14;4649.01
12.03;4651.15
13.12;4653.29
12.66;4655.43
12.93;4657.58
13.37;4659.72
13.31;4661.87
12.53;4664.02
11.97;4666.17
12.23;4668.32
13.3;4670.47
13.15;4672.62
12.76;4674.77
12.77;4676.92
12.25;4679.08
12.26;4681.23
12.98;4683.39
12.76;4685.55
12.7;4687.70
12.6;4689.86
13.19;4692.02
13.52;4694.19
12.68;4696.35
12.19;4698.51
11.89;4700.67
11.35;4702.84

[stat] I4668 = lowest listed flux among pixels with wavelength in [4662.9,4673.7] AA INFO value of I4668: 11.97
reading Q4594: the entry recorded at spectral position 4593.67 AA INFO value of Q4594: 12.39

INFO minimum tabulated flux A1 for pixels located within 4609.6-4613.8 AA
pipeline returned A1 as 12.19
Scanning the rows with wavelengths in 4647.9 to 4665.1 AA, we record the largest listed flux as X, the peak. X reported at 13.37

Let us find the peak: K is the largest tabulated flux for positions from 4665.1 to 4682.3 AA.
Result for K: 13.3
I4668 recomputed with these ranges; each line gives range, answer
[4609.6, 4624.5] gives 11.38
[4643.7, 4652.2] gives 12.03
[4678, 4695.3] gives 12.25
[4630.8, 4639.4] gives 11.48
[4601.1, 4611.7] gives 11.88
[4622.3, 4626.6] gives 12.53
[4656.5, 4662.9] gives 12.93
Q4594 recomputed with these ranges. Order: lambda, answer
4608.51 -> 12.97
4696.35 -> 12.68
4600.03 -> 11.3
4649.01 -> 12.14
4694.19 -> 13.52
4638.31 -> 11.48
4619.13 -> 11.92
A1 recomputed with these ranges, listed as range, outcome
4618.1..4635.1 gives 11.92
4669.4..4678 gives 12.76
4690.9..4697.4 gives 12.68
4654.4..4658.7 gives 12.66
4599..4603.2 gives 11.3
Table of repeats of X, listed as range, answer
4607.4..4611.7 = 12.97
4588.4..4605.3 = 13.11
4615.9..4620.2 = 11.92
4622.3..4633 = 13.59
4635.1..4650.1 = 12.98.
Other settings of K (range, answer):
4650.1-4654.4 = 13.12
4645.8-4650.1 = 12.14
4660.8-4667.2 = 13.31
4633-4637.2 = 12.81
